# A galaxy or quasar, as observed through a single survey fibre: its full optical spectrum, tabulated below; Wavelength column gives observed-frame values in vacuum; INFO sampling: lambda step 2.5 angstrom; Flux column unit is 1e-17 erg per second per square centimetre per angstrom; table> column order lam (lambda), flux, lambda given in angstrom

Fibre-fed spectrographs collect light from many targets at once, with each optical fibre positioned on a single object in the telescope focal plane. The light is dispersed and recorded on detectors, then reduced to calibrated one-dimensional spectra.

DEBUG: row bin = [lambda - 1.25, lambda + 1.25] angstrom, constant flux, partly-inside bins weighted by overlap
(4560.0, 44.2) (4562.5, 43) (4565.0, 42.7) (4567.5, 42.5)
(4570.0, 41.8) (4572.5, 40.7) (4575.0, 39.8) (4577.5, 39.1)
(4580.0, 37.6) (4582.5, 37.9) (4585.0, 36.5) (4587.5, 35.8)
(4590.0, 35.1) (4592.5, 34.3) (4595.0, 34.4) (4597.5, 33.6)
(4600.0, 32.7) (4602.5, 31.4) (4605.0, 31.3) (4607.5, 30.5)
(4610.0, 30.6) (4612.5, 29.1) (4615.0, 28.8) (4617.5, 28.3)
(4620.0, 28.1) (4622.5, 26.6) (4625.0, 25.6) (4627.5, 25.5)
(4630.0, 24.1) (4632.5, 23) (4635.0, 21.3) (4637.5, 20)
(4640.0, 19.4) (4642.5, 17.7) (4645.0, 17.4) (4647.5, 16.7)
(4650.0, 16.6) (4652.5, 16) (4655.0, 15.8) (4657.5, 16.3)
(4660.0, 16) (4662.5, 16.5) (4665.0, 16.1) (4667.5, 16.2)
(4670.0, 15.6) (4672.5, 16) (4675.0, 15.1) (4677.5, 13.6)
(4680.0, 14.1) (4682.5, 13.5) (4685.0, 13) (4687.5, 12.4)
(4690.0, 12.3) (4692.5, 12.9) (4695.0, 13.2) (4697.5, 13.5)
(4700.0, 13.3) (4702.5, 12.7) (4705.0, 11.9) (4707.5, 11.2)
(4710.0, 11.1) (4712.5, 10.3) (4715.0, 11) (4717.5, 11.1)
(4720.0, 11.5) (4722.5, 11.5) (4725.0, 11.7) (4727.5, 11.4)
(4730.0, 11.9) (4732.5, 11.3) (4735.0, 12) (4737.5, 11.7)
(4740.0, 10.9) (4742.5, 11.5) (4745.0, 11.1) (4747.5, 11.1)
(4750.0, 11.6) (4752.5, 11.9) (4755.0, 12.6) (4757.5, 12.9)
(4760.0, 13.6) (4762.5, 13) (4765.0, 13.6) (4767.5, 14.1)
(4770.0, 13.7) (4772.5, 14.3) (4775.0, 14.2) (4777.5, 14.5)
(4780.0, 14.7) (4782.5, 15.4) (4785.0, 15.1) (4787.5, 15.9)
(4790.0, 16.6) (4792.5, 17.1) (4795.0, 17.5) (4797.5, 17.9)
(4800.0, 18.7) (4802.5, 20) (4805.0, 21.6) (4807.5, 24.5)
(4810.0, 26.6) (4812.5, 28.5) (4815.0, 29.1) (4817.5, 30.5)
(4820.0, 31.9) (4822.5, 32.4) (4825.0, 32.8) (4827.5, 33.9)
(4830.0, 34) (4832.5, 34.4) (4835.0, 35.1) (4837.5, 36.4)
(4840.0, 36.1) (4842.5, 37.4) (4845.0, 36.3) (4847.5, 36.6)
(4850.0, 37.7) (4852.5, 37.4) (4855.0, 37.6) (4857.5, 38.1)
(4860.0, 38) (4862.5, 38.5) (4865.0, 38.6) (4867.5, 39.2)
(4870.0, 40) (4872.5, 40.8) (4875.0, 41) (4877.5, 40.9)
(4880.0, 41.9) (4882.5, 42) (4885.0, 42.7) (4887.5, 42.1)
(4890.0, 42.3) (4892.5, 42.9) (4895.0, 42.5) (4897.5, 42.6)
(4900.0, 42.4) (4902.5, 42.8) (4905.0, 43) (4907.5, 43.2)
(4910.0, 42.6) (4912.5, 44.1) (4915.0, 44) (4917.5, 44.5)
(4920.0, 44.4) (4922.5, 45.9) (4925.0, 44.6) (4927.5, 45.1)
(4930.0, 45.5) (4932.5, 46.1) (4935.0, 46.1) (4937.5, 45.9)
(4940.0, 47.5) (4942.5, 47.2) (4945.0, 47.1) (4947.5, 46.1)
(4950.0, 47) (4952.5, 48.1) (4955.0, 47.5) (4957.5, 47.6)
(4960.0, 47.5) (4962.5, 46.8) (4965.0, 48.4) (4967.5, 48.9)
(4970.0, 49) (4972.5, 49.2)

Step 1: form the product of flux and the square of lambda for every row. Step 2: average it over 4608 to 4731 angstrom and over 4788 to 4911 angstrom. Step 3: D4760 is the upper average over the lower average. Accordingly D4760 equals 2.22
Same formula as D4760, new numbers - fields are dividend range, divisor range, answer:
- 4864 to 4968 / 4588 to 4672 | 2.09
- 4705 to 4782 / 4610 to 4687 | 0.66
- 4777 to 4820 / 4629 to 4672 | 1.24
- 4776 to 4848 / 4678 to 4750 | 2.28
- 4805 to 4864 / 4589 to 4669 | 1.53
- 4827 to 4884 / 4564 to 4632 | 1.27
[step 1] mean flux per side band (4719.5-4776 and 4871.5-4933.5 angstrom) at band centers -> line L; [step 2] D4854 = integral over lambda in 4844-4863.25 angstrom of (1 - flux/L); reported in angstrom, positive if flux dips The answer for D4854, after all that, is -2.36 angstrom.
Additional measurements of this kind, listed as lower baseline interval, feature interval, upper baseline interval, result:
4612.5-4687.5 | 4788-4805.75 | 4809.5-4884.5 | 7.6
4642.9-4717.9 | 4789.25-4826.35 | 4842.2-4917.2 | 8.1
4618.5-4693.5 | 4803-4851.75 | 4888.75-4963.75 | 4.1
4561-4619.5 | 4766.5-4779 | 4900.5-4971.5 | 8.2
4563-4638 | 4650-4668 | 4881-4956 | 9.6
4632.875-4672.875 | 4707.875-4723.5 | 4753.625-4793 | 4.6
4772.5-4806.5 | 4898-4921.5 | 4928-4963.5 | -2.1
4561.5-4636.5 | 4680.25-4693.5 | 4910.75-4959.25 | 8.5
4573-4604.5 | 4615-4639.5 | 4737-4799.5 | 5.0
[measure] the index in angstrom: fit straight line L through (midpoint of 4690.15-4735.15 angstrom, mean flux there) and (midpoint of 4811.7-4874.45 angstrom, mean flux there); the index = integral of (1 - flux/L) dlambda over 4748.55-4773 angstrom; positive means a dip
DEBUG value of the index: 9.0 angstrom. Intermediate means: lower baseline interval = 11.9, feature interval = 13.1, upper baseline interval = 35.8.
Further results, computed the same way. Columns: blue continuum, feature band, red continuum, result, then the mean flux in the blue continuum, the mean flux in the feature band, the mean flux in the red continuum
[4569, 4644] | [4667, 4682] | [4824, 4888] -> 8.1 angstrom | 30.6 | 15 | 38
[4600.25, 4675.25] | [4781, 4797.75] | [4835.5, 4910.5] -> 8.6 angstrom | 22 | 16.4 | 40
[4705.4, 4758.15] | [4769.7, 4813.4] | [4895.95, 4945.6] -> 8.0 angstrom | 11.5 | 18.2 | 44.7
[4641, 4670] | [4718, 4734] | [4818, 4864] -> 8.2 angstrom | 16.5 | 11.5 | 35.7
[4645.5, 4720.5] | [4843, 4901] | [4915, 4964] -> -3.5 angstrom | 13.9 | 40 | 46.3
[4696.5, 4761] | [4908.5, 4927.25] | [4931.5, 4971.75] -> -1.1 angstrom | 11.8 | 44.3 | 47.3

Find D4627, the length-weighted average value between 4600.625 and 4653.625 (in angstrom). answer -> 24.3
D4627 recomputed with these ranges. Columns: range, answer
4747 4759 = 12.1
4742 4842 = 21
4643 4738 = 13.6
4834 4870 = 37.5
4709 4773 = 12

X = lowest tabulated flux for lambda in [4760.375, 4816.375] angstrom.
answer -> 13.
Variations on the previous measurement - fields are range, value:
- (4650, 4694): 12.3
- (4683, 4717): 10.3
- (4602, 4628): 25.5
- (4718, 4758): 10.9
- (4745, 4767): 11.1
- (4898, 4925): 42.4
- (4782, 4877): 15.1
